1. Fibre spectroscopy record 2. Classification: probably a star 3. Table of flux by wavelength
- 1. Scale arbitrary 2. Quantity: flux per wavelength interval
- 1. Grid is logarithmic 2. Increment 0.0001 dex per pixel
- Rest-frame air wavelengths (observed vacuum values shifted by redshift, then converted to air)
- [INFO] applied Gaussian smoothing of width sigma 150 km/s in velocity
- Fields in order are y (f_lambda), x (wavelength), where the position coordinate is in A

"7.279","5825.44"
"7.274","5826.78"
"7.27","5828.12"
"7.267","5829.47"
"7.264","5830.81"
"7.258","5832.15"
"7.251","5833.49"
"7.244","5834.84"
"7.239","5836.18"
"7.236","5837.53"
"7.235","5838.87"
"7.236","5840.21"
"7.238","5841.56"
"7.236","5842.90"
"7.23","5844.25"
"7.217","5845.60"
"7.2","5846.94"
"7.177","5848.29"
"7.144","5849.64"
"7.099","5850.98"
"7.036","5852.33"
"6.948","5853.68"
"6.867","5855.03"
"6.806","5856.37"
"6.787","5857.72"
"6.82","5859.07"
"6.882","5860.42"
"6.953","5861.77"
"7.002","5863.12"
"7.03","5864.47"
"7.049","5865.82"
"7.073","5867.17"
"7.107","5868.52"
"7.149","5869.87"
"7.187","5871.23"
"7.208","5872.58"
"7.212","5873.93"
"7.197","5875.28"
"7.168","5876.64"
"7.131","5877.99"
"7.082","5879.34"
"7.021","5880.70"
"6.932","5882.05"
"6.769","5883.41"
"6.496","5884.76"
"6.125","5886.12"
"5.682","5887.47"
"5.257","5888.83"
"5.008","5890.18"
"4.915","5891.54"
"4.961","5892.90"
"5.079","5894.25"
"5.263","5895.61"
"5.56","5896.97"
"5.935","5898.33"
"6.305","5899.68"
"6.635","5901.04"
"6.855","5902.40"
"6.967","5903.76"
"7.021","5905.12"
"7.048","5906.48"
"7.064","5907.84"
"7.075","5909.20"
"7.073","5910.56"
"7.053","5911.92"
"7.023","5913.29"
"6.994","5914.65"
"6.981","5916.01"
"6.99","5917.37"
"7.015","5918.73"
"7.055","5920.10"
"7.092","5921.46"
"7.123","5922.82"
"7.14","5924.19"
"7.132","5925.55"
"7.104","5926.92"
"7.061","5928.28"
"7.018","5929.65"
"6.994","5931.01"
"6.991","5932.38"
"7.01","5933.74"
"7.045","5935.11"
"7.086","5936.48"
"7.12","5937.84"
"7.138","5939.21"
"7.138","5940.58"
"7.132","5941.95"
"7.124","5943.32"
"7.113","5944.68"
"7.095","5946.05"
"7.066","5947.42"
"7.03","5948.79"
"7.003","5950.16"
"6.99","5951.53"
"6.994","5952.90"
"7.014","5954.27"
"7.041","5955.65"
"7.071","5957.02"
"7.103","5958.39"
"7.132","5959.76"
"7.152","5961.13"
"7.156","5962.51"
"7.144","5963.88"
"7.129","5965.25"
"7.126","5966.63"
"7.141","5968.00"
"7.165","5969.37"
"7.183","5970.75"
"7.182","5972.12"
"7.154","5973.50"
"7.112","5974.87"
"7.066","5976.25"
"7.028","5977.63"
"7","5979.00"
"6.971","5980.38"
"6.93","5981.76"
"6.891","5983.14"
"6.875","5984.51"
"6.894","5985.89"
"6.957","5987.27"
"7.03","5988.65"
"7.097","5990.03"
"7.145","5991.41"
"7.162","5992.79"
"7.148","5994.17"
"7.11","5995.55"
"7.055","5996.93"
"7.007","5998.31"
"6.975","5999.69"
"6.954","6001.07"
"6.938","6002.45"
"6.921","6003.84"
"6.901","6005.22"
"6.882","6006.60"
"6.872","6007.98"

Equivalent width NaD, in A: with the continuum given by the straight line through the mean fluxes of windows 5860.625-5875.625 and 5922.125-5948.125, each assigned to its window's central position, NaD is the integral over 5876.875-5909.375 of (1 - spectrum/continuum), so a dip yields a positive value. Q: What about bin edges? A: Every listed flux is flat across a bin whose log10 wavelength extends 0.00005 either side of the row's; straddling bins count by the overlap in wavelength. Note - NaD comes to 3.8 A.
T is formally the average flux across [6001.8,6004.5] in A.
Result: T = 6.91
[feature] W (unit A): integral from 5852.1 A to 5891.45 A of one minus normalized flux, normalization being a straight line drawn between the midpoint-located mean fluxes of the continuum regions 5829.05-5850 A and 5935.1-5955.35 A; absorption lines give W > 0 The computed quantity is 2.3 A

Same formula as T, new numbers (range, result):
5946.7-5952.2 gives 7.02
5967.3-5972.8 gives 7.18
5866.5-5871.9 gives 7.12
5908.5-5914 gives 7.05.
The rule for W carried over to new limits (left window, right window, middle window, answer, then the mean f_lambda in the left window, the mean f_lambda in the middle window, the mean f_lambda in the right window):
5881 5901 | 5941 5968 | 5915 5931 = -1.5 A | 5.79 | 7.06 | 7.09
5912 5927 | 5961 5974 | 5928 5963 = 0.2 A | 7.05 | 7.07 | 7.15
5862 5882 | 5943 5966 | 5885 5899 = 3.3 A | 7.11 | 5.41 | 7.08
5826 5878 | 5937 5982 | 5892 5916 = 2.2 A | 7.13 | 6.47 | 7.09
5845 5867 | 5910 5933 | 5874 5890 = 1.0 A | 7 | 6.6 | 7.05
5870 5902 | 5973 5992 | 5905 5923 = -1.5 A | 6.29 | 7.04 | 7.01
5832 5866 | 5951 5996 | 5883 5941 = 3.8 A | 7.09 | 6.61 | 7.07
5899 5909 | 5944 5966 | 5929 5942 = -0.1 A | 6.86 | 7.06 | 7.08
